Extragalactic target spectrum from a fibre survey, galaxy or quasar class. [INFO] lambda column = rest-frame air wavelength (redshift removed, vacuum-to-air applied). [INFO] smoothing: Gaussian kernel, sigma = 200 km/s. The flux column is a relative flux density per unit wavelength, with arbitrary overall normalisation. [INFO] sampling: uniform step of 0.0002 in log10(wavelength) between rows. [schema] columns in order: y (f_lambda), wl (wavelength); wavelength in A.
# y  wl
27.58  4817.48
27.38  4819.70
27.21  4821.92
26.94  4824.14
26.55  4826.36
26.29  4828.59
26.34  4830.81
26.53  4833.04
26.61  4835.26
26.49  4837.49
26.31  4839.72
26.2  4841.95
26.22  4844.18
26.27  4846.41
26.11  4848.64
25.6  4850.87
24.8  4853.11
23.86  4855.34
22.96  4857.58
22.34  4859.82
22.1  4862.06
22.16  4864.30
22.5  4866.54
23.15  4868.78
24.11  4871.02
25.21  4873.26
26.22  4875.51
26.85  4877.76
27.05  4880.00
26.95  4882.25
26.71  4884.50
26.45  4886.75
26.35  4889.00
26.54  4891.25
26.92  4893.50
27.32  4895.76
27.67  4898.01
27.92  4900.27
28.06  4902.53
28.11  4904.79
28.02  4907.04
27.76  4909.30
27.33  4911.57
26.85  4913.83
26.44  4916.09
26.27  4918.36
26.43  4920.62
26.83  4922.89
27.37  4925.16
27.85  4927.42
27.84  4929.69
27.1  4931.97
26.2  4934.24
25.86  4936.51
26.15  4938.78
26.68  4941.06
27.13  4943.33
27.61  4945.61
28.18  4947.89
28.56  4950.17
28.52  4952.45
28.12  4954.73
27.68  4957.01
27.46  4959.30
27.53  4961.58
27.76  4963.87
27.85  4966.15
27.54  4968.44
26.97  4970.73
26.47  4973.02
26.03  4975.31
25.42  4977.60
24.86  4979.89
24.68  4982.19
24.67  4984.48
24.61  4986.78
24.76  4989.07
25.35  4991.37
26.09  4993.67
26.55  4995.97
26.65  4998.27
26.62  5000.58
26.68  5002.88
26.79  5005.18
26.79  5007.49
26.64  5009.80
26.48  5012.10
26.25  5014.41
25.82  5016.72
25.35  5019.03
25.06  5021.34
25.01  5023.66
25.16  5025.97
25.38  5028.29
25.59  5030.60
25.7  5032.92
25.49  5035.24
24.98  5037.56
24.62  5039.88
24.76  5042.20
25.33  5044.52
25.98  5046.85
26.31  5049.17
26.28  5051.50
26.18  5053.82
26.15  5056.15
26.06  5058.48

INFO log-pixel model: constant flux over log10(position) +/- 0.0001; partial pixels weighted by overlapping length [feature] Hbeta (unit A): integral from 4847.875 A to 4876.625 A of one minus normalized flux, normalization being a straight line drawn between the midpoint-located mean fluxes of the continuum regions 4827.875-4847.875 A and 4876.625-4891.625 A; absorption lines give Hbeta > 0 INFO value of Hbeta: 2.86 A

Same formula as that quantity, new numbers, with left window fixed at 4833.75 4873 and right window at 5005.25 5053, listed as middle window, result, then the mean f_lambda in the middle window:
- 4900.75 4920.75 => -1.89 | 27.3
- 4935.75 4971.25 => -3.21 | 27.5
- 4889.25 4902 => -1.22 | 27.2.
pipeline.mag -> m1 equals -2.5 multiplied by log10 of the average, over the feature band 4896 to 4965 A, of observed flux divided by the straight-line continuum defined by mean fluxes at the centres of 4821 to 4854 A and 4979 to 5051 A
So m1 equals -0.06 mag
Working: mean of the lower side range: 26.3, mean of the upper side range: 25.7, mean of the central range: 27.4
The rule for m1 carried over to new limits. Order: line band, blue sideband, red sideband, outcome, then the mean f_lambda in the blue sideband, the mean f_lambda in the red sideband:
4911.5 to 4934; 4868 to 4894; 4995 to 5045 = -0.041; 26.1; 25.8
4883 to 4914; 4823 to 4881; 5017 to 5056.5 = -0.083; 25.2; 25.5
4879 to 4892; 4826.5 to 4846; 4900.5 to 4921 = 0.013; 26.4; 27.3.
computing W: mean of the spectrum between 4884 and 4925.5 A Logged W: 27.1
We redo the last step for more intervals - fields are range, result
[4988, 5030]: 26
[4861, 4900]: 25.6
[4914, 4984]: 27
